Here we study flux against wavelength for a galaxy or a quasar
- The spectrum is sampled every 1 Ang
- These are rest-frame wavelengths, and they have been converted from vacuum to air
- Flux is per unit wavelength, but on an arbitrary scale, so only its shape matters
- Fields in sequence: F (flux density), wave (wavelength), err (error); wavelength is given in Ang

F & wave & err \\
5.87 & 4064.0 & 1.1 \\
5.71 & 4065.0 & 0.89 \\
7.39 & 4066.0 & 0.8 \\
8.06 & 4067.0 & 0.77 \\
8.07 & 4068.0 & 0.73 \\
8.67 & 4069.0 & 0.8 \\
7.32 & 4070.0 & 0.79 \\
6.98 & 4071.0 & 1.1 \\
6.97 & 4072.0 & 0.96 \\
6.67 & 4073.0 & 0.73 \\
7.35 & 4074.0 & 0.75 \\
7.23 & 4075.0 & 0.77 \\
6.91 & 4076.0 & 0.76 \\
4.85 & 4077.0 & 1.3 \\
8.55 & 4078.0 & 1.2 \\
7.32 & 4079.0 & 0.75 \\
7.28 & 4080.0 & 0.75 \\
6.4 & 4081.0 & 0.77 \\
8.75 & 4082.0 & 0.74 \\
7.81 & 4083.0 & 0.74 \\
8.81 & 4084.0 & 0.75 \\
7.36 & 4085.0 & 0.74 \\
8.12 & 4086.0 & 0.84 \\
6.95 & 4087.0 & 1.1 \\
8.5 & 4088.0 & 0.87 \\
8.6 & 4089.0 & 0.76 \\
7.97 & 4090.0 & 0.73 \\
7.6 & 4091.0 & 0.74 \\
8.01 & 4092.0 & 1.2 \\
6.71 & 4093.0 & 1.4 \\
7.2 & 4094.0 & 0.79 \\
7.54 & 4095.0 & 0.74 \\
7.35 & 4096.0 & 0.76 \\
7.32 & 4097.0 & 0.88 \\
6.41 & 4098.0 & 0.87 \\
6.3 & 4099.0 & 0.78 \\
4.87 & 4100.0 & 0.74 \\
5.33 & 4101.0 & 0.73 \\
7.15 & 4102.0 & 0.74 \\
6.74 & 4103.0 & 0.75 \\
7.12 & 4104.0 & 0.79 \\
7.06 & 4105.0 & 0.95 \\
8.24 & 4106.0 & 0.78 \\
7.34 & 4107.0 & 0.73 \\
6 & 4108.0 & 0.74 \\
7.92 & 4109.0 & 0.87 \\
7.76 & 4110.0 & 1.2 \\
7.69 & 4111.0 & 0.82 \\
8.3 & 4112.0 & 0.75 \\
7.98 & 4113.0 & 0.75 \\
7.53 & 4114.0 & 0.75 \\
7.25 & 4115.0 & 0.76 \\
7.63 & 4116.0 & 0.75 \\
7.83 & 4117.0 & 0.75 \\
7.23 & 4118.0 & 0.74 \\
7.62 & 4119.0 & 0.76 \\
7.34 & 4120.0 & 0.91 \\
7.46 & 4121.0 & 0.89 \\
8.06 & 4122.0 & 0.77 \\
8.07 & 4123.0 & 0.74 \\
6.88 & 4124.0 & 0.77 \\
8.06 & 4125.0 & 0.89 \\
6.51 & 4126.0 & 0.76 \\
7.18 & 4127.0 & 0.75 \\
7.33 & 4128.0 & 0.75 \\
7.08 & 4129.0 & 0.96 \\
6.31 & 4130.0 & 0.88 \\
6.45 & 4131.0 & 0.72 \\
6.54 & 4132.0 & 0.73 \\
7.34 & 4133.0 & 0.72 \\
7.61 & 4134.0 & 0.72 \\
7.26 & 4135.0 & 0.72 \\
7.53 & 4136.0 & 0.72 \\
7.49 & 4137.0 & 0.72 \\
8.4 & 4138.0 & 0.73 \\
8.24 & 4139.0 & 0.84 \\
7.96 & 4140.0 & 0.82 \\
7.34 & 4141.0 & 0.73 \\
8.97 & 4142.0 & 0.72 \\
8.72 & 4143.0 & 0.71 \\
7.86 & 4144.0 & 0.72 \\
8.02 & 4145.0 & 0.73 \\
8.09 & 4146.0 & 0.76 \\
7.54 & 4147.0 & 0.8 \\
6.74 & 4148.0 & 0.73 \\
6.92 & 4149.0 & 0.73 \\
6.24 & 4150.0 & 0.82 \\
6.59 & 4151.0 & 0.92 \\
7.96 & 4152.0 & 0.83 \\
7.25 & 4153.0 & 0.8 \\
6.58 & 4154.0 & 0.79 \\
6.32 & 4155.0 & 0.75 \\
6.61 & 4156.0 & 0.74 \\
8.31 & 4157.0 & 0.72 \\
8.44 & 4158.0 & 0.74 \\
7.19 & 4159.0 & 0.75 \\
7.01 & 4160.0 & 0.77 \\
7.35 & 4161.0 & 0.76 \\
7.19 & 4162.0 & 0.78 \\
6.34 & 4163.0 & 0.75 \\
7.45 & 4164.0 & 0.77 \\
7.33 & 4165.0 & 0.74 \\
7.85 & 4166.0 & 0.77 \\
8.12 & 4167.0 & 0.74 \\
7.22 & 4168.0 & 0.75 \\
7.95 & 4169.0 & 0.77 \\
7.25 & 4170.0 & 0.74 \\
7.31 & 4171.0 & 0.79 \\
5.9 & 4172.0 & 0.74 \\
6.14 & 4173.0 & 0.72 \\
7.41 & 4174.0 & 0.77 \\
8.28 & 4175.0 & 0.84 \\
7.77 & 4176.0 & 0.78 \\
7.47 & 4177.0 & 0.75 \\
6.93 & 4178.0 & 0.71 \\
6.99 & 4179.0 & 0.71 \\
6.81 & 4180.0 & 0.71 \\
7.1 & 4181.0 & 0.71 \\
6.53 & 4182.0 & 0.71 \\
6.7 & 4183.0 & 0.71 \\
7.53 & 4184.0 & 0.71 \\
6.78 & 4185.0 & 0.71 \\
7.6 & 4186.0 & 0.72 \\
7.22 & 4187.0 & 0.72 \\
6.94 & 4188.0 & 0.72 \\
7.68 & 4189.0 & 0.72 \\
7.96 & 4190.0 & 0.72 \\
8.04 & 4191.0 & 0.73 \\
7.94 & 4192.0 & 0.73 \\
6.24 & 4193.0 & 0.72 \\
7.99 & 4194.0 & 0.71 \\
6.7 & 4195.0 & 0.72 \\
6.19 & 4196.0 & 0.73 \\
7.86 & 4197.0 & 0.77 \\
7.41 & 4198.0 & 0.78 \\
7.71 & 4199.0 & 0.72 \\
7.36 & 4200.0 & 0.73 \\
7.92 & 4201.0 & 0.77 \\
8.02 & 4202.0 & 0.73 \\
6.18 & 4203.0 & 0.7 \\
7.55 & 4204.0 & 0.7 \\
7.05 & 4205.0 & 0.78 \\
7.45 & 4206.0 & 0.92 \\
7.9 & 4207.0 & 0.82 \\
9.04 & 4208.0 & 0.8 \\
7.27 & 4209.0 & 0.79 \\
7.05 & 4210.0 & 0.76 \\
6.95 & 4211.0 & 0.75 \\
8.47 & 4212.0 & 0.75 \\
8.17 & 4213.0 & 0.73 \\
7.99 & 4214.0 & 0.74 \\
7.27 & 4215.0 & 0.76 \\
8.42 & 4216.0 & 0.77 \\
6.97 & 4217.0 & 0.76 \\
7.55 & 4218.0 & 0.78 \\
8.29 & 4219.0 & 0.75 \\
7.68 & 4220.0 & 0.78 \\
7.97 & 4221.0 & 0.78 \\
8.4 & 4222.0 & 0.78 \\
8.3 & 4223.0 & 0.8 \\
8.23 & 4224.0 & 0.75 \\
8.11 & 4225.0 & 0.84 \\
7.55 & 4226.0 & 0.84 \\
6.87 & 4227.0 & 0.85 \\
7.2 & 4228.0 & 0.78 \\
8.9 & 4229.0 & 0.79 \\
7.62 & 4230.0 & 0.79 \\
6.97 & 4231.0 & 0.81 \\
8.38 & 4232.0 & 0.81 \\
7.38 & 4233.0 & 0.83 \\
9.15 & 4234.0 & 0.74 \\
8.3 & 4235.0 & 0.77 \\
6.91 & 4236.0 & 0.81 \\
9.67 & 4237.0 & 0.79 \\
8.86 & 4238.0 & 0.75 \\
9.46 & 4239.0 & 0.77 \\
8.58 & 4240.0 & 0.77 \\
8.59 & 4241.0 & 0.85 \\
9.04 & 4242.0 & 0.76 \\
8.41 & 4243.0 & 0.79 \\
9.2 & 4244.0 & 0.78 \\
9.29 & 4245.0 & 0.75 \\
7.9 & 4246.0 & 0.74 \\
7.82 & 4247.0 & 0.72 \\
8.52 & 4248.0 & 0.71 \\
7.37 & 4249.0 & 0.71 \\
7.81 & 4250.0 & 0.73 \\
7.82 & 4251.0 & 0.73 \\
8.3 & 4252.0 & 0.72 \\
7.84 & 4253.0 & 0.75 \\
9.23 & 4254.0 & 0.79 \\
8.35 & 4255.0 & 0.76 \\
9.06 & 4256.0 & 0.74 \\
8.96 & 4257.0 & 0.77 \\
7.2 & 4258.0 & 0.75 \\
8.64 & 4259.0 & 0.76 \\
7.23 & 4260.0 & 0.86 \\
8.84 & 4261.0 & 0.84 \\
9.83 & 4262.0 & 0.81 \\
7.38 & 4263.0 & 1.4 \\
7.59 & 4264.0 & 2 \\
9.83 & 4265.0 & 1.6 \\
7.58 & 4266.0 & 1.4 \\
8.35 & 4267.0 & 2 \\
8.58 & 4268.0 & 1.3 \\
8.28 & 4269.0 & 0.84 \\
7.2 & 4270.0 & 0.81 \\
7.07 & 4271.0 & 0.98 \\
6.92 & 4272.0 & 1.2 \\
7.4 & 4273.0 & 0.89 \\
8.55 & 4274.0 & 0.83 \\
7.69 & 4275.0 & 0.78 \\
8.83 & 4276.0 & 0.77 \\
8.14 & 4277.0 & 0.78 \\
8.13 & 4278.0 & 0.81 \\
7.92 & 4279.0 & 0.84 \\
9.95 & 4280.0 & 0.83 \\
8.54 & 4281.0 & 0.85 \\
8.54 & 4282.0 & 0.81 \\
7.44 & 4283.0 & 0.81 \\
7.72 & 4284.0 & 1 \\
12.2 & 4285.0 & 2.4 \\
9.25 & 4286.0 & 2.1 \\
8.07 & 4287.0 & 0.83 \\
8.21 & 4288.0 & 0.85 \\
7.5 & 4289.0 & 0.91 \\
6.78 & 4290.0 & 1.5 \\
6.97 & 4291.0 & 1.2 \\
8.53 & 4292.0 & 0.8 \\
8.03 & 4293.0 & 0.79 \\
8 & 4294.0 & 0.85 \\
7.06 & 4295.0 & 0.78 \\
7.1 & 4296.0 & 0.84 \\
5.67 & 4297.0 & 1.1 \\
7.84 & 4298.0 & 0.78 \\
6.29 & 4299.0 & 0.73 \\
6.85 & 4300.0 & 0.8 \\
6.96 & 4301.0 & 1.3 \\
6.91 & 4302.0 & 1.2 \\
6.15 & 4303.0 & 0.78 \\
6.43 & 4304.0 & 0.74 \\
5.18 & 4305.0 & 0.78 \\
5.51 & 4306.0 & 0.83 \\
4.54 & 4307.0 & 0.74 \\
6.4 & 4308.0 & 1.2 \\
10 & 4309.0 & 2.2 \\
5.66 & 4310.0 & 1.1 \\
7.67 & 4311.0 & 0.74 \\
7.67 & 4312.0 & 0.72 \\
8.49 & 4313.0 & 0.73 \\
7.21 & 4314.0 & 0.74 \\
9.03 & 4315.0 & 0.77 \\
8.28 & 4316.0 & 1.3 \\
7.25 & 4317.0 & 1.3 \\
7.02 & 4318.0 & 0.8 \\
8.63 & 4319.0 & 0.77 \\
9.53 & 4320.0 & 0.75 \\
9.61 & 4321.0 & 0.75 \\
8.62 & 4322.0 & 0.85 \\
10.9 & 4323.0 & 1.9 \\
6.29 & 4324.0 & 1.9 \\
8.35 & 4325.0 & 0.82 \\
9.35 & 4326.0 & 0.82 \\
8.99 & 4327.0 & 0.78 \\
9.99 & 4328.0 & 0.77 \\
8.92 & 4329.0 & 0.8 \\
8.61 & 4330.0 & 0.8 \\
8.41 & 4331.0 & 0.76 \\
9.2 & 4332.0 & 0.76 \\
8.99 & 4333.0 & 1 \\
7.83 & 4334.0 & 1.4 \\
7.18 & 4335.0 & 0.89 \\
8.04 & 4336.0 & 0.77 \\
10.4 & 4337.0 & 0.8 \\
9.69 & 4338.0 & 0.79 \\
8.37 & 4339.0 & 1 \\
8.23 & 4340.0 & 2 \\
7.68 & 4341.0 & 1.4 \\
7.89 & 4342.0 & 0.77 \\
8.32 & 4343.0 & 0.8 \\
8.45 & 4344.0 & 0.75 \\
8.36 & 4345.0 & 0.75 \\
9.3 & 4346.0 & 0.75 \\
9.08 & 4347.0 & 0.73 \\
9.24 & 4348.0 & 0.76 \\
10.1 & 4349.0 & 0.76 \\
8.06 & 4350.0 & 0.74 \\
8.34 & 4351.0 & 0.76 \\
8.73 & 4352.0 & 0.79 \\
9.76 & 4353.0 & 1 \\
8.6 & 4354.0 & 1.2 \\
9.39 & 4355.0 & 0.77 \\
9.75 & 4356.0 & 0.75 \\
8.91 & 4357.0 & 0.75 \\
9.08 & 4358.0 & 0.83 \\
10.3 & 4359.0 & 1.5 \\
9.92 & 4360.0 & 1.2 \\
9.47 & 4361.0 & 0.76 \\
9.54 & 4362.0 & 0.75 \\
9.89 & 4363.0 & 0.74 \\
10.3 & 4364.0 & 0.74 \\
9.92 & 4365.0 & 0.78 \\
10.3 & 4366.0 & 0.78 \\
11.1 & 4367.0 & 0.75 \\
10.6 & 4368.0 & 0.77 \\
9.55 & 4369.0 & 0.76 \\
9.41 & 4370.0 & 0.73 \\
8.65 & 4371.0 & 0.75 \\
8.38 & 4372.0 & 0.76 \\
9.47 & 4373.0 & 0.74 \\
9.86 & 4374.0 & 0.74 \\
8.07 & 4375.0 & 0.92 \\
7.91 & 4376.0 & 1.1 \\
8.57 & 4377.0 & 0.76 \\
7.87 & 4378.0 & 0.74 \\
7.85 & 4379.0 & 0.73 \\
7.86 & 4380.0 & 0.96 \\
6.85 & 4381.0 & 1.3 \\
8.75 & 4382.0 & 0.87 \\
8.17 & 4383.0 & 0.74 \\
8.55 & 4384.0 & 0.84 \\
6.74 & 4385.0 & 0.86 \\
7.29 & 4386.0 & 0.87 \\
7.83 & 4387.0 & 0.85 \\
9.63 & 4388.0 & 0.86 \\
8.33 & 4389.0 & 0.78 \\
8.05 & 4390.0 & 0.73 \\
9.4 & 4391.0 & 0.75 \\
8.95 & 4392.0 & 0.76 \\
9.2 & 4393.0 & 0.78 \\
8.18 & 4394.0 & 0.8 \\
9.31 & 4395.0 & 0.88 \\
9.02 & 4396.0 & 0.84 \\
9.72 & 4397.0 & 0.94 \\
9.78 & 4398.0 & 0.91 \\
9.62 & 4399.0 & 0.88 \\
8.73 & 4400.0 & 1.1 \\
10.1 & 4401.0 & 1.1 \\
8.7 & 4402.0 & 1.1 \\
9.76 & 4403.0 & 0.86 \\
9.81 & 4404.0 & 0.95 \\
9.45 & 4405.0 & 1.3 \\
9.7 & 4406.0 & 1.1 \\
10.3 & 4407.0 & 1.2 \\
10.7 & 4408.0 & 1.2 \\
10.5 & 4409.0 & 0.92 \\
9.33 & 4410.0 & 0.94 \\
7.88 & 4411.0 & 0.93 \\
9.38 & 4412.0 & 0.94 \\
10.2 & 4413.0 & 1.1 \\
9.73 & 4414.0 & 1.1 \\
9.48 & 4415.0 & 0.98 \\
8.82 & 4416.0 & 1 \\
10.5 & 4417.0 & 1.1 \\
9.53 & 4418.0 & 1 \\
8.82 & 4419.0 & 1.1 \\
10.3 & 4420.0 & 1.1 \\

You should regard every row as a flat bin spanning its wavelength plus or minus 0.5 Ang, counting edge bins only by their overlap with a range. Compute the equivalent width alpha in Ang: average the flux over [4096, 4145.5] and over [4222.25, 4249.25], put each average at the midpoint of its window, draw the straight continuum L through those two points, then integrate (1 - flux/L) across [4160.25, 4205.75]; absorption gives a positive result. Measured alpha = 3.31 Ang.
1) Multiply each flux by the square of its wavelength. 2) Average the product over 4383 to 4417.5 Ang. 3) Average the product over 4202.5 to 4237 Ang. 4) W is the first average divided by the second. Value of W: 1.28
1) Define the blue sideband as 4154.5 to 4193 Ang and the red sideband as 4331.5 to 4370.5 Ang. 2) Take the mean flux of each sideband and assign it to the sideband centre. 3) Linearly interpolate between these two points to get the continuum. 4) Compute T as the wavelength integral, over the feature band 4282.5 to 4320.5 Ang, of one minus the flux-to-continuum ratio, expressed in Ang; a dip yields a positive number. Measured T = 5.1 Ang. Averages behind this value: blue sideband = 7.27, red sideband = 9.16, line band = 7.47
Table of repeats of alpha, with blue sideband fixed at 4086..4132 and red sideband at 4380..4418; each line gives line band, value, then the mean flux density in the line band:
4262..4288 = 0.0 Ang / 8.31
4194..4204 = 0.7 Ang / 7.31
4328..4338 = -0.1 Ang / 8.74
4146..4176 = 1.5 Ang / 7.22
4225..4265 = -0.7 Ang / 8.27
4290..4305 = 2.6 Ang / 6.98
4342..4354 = -0.1 Ang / 8.83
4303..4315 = 2.3 Ang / 6.86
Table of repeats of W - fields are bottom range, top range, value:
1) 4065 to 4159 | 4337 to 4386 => 1.36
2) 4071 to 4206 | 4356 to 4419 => 1.41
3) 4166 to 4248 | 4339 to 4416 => 1.27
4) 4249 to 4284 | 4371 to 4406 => 1.13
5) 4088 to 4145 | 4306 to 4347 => 1.24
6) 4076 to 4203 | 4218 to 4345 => 1.18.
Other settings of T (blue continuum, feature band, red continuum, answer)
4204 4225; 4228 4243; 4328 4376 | -0.67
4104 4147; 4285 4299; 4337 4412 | 1.34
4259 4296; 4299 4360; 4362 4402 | 1.97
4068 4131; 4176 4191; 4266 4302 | 0.74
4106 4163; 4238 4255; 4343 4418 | -0.52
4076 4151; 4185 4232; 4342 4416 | 2.33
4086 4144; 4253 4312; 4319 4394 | 4.50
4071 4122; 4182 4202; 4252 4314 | 0.55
